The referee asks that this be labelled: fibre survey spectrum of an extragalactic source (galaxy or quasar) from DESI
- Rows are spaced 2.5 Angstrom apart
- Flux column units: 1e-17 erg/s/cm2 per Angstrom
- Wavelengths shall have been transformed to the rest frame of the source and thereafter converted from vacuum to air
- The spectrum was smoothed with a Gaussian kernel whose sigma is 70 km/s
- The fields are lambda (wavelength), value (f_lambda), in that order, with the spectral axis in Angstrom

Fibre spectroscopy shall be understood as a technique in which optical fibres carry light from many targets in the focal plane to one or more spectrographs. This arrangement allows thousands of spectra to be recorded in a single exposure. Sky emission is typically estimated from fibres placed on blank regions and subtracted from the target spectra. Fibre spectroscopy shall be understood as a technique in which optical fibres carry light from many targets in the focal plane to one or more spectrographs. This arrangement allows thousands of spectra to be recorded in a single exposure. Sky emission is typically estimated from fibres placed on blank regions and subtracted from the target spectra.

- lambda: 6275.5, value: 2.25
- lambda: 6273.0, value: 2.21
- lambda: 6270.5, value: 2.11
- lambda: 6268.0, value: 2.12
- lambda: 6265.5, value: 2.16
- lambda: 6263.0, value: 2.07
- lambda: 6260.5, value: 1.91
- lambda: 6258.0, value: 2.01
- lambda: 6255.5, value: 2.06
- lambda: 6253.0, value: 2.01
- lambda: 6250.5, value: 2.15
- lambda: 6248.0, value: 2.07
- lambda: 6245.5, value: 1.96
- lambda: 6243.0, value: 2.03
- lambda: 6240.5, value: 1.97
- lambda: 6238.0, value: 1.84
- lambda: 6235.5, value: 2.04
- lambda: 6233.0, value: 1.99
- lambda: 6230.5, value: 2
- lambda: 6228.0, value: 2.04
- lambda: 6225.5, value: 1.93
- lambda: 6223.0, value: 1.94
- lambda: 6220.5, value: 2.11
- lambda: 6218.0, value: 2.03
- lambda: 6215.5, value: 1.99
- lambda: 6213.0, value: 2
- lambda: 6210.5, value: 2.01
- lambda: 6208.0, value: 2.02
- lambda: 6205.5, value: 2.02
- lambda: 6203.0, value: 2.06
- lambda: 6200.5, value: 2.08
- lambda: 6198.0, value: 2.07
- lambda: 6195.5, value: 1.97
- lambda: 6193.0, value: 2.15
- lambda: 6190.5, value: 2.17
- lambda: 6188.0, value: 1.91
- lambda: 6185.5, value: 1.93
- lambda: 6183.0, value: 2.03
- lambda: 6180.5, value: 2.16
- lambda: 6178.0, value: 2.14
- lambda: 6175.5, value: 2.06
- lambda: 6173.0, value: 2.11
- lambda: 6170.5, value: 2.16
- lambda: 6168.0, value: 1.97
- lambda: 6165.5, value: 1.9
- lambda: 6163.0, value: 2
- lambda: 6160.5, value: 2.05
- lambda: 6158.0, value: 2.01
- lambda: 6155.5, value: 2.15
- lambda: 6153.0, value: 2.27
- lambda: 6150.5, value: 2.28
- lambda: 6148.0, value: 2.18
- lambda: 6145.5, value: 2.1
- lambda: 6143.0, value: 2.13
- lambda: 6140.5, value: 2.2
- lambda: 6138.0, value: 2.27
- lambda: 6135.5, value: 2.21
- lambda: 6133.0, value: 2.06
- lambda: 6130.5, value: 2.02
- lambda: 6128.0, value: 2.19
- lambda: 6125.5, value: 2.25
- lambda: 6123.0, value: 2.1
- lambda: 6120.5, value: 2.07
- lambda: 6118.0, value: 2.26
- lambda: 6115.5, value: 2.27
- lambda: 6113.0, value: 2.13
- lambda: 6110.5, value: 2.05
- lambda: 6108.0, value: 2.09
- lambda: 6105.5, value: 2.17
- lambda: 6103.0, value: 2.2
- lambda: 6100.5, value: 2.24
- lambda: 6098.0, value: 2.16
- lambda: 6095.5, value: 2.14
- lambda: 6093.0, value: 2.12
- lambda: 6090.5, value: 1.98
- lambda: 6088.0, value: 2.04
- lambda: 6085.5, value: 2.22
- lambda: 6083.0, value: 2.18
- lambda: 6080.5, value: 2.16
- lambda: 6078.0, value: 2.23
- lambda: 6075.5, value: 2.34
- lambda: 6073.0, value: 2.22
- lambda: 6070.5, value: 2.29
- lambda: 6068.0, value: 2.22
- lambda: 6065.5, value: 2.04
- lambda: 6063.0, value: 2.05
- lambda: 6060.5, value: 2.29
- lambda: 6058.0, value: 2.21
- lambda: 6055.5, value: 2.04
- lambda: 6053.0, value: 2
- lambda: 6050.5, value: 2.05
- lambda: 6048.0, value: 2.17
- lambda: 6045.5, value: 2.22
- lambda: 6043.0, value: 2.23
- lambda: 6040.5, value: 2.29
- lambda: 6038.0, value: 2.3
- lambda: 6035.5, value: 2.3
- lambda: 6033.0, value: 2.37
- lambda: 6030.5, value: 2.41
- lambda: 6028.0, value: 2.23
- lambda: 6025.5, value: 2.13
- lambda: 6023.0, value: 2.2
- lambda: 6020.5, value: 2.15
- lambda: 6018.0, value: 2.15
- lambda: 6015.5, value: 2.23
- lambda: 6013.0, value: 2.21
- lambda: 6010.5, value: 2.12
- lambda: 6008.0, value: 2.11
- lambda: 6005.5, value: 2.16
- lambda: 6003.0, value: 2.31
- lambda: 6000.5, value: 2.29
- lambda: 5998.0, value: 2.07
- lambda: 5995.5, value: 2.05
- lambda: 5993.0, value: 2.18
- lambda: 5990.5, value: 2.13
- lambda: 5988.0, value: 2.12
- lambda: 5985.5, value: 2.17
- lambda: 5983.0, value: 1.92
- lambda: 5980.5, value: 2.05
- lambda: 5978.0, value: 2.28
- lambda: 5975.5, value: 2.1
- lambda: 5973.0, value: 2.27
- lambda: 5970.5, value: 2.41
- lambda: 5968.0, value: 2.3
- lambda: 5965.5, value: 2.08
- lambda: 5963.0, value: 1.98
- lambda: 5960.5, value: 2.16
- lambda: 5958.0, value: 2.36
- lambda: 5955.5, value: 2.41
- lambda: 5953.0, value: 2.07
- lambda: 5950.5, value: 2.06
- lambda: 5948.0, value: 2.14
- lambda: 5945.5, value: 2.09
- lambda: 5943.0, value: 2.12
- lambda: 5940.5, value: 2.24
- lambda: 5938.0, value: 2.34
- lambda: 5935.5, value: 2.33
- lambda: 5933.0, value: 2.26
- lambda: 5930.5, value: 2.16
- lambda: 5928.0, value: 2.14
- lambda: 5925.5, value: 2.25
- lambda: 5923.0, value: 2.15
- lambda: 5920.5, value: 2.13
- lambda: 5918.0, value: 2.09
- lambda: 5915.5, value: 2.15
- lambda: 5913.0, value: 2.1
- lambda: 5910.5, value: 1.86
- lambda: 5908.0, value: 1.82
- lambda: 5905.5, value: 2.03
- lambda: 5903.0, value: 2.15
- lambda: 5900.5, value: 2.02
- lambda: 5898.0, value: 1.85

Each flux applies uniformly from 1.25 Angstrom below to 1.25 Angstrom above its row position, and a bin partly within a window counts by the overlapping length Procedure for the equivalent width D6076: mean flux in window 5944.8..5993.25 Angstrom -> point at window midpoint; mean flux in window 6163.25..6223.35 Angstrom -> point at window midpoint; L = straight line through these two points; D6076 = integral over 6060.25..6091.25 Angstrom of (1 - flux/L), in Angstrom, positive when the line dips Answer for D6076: -0.99 Angstrom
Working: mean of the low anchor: 2.16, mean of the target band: 2.17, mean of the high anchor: 2.04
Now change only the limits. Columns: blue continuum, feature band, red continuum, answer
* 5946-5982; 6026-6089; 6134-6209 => -1.7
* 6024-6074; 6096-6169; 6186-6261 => -0.8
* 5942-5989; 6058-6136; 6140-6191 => -1.7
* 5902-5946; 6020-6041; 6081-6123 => -1.3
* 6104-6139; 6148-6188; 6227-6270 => 0.5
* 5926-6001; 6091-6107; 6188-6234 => -0.5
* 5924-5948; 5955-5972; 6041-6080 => -0.3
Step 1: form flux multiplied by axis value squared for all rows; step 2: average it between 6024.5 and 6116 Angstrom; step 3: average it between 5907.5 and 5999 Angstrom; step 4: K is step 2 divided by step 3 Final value 1.05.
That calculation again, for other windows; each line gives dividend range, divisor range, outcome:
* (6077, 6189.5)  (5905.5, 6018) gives 1.04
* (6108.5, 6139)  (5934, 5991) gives 1.04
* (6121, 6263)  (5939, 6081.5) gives 1.00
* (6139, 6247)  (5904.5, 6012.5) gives 1.03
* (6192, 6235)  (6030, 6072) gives 0.97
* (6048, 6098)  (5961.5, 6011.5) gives 1.03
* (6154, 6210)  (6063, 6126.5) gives 0.98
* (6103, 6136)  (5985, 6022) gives 1.03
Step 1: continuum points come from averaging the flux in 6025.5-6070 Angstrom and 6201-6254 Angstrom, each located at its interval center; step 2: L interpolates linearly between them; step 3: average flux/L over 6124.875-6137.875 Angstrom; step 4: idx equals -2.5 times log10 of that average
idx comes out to -0.02 mag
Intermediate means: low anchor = 2.2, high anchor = 2.01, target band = 2.15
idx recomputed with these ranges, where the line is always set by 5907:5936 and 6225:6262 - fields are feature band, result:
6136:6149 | -0.07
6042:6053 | -0.04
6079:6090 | -0.04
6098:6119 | -0.06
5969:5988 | -0.04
